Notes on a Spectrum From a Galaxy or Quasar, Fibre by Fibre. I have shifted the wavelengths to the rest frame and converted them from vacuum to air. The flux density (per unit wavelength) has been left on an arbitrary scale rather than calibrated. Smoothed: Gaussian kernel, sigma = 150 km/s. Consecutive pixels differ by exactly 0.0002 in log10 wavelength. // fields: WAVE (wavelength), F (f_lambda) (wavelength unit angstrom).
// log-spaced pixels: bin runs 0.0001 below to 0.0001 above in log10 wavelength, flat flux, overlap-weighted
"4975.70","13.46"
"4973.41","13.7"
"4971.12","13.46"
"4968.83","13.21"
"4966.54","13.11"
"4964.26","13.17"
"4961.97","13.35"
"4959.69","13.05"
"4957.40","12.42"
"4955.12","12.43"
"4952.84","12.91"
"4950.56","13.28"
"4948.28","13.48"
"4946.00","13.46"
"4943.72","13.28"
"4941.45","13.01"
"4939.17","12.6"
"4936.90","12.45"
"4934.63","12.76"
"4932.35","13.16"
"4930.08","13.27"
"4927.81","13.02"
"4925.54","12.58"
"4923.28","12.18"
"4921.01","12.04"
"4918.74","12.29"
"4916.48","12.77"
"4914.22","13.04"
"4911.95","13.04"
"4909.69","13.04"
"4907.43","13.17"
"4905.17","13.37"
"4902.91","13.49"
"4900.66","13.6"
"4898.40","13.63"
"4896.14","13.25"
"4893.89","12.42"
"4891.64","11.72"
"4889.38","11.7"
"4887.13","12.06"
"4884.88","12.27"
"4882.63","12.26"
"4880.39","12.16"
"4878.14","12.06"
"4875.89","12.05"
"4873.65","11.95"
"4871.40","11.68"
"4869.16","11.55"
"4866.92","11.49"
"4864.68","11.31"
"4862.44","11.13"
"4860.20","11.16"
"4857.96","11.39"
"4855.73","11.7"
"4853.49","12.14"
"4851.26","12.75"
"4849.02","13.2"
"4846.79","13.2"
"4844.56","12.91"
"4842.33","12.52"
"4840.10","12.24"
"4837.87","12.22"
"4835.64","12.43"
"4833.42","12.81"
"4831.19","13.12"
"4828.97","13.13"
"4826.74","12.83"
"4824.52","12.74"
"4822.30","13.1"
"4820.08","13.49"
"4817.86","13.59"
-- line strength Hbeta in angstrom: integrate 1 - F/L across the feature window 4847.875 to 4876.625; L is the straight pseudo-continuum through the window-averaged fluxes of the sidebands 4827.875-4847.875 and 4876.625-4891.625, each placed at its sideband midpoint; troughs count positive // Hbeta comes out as 1.3 angstrom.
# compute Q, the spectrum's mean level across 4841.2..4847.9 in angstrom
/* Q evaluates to 12.9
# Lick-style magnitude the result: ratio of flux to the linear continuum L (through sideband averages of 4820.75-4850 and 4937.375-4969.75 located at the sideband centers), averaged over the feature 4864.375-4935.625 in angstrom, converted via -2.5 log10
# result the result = 0.04 mag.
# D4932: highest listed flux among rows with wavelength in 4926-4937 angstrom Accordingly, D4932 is 13.27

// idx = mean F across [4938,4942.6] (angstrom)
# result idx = 12.8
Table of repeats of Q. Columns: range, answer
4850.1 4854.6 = 12.4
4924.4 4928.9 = 12.8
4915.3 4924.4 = 12.3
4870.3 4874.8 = 11.8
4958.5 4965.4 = 13.2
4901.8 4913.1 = 13.2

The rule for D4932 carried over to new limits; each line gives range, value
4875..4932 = 13.63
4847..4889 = 13.2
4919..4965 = 13.48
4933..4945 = 13.28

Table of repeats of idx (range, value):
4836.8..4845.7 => 12.5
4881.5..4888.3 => 12.2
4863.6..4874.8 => 11.6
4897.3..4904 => 13.6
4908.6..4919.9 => 12.8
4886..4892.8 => 11.8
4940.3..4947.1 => 13.2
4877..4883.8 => 12.2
